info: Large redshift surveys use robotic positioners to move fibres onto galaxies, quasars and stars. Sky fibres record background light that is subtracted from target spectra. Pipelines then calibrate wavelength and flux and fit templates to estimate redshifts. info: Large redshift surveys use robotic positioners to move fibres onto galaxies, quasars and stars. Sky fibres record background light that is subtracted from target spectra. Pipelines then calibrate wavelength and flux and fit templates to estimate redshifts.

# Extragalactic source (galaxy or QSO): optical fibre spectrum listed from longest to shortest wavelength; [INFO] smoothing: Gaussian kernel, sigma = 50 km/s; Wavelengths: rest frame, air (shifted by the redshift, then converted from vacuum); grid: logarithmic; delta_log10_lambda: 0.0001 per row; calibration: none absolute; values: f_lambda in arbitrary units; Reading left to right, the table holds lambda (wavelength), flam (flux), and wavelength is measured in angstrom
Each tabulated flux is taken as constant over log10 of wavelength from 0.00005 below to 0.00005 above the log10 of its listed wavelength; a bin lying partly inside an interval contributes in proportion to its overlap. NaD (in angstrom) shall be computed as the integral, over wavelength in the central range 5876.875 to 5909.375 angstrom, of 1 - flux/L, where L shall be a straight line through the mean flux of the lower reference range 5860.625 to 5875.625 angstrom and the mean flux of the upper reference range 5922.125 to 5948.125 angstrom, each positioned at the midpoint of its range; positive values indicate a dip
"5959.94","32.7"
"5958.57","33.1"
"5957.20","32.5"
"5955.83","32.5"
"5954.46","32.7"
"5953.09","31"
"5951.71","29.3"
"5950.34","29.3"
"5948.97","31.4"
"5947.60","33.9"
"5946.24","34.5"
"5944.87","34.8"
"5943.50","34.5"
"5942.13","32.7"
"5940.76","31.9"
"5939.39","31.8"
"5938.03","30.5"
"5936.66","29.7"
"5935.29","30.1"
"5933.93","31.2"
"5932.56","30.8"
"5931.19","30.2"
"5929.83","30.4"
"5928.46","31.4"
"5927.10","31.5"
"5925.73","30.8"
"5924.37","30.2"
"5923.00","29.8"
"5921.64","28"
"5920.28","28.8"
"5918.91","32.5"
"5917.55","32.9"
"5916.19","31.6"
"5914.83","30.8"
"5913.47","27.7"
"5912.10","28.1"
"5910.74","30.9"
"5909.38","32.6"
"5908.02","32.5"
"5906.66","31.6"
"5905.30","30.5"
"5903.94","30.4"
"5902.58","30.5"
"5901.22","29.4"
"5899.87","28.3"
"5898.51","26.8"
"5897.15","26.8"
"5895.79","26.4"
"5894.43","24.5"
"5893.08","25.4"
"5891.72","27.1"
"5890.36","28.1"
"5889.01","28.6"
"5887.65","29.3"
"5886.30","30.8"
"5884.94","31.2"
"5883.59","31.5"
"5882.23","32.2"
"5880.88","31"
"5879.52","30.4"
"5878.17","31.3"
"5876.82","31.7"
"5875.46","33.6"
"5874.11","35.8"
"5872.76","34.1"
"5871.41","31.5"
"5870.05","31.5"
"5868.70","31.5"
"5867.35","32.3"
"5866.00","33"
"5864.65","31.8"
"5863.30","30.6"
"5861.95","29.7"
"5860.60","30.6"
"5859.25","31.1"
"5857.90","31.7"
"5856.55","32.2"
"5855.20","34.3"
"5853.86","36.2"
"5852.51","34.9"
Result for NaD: 2.6 angstrom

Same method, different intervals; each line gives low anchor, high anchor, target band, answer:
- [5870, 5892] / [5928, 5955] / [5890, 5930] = 2.4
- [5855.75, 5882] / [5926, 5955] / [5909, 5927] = 0.7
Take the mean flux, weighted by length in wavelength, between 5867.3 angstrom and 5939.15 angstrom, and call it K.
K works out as 30.3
